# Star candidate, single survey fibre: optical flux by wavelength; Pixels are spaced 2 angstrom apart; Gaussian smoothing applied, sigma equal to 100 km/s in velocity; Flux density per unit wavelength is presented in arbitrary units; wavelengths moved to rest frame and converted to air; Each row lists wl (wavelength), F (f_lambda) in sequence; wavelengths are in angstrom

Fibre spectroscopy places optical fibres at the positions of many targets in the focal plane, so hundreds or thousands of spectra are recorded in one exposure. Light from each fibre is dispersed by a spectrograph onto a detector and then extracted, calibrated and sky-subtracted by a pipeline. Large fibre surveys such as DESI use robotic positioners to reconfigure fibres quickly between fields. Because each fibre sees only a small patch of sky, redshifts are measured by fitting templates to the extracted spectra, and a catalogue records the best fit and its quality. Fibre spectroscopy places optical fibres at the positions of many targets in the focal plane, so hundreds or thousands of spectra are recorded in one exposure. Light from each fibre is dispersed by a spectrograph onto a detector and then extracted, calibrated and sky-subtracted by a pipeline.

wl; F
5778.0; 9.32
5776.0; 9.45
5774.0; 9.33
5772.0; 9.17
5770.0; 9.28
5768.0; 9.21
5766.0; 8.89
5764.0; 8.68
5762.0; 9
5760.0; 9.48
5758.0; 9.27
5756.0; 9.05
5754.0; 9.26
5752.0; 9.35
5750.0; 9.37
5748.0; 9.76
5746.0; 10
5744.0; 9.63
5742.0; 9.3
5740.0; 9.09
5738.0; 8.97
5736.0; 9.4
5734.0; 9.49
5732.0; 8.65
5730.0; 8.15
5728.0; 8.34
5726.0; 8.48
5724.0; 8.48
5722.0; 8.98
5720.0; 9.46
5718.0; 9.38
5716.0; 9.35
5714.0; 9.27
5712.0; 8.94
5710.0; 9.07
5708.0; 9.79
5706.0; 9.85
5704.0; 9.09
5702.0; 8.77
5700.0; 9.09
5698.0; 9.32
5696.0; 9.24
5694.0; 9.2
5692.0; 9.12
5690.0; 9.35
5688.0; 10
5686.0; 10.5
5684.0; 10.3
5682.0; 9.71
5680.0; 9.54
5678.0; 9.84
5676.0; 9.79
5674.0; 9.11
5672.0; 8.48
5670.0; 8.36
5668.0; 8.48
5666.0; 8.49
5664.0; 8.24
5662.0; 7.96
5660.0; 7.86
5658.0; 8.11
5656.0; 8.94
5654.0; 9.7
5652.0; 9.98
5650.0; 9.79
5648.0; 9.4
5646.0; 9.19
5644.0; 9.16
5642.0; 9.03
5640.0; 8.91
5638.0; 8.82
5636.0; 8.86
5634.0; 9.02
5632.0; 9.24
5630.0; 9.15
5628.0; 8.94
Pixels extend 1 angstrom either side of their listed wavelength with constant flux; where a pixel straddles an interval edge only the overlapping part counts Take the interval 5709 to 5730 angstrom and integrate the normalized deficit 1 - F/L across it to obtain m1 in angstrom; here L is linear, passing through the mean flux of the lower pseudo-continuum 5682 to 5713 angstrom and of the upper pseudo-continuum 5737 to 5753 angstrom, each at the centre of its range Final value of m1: 1.1 angstrom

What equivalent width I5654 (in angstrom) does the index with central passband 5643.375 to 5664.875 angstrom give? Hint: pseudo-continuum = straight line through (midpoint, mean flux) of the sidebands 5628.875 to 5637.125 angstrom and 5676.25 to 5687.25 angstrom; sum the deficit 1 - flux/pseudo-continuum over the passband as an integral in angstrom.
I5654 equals 1.2 angstrom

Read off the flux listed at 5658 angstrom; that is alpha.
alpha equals 8.11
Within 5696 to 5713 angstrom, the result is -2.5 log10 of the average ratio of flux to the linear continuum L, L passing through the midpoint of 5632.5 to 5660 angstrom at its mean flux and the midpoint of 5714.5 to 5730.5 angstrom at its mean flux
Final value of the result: -0.04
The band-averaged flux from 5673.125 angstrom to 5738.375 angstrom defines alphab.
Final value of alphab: 9.28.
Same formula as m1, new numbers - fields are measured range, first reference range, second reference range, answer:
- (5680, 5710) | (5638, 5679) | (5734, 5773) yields -1.46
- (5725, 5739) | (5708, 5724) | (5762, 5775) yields 0.58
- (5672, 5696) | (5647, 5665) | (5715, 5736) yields -1.94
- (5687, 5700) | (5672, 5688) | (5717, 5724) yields 0.28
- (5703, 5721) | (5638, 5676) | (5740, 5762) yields -0.33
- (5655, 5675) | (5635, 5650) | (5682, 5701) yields 1.97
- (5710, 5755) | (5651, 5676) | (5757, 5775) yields -0.71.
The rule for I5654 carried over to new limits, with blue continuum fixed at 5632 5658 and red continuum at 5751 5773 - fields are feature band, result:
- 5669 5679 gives 0.07 angstrom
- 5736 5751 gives -0.47 angstrom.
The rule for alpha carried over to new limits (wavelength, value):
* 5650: 9.79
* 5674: 9.11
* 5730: 8.15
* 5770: 9.28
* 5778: 9.32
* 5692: 9.12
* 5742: 9.3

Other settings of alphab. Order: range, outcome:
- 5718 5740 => 8.88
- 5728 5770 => 9.18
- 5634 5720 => 9.18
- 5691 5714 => 9.23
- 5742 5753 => 9.59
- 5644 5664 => 8.96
